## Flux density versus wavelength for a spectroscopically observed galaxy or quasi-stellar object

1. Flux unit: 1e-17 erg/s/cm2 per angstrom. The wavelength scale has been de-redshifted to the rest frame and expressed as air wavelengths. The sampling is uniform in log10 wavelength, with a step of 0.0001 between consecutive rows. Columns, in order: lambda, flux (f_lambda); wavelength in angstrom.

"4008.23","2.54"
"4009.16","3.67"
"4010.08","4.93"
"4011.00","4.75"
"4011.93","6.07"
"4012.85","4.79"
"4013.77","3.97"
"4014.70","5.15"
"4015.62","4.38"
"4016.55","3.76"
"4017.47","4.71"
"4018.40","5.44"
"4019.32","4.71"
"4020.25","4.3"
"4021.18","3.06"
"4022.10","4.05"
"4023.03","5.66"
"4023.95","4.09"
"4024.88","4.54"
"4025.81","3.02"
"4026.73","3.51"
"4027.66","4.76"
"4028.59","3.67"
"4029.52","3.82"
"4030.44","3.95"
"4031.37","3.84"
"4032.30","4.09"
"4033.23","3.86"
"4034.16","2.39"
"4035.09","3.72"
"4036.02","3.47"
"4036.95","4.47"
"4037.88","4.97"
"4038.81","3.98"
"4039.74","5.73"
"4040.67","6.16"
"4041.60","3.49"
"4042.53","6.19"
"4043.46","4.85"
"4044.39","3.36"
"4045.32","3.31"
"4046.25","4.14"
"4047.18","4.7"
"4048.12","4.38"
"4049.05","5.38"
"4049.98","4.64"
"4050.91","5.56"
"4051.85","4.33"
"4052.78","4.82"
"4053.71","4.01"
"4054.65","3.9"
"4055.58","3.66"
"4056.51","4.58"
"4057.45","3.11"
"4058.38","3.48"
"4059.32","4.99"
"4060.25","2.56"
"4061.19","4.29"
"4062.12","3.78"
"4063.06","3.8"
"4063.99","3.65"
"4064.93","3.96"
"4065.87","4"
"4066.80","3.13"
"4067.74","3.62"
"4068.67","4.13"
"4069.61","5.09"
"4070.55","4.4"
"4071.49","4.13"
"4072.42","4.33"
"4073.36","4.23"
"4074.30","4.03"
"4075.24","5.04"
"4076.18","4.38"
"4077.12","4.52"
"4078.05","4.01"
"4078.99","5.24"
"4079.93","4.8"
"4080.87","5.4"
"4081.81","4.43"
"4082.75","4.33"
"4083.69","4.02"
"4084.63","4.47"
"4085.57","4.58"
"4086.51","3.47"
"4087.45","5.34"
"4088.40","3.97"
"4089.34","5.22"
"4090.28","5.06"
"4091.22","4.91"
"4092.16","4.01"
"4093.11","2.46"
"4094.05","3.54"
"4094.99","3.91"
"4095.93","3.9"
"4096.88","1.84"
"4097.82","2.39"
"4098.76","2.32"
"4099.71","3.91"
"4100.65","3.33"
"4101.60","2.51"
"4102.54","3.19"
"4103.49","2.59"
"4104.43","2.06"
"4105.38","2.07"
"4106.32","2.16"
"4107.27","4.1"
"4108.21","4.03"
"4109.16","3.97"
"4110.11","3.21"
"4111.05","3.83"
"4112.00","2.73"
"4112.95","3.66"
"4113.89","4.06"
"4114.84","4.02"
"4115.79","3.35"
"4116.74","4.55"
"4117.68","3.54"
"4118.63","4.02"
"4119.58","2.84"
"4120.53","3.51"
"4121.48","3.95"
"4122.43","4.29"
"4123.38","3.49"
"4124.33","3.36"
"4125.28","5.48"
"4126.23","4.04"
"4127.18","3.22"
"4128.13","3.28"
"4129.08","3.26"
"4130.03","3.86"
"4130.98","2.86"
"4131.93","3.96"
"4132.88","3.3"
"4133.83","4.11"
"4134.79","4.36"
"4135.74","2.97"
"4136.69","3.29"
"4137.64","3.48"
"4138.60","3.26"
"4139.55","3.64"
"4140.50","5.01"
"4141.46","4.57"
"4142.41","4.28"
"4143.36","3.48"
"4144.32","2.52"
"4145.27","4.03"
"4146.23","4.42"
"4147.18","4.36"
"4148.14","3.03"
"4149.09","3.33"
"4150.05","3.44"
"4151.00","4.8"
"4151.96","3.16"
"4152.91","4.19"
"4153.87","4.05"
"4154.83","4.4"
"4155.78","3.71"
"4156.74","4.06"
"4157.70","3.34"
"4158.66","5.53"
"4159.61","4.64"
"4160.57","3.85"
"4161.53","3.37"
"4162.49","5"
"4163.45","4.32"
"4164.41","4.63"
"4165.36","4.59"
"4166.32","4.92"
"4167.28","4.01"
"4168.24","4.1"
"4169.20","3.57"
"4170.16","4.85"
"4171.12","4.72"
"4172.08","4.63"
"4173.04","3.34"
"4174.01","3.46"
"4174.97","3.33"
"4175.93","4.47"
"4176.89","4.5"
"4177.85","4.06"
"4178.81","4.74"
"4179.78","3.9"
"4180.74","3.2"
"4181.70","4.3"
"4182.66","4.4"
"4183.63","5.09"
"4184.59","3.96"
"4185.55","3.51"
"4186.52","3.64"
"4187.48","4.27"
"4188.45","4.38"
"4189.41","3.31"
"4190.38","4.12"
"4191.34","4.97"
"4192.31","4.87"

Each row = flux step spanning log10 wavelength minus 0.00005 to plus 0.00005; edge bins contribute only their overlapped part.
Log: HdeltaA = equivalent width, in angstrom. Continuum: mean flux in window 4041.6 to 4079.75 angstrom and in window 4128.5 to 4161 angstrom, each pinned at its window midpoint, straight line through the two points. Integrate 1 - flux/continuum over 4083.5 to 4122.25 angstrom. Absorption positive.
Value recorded 4.4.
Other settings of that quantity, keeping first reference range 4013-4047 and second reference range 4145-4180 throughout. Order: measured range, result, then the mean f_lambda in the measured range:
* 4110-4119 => 1.00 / 3.72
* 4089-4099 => 1.41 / 3.61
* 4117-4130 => 1.35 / 3.73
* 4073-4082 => -0.88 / 4.62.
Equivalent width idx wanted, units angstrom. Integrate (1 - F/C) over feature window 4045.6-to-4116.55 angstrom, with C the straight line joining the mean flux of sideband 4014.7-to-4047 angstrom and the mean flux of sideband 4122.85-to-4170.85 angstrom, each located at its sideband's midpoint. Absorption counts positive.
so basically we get 3.1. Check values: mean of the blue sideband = 4.24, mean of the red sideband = 3.94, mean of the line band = 3.93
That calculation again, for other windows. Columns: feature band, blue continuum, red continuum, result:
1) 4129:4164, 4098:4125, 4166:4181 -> -0.7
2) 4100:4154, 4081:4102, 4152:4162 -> 5.0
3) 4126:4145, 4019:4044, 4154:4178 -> 2.6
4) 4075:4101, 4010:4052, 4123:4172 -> 0.5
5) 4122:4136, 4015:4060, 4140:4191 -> 1.4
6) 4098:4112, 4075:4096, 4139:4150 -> 3.8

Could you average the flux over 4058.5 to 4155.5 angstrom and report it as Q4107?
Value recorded 3.82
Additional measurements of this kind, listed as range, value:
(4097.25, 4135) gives 3.46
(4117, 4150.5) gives 3.72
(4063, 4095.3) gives 4.28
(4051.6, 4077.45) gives 4.07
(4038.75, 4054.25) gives 4.66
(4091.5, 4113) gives 3.12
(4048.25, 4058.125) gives 4.38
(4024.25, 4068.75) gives 4.12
